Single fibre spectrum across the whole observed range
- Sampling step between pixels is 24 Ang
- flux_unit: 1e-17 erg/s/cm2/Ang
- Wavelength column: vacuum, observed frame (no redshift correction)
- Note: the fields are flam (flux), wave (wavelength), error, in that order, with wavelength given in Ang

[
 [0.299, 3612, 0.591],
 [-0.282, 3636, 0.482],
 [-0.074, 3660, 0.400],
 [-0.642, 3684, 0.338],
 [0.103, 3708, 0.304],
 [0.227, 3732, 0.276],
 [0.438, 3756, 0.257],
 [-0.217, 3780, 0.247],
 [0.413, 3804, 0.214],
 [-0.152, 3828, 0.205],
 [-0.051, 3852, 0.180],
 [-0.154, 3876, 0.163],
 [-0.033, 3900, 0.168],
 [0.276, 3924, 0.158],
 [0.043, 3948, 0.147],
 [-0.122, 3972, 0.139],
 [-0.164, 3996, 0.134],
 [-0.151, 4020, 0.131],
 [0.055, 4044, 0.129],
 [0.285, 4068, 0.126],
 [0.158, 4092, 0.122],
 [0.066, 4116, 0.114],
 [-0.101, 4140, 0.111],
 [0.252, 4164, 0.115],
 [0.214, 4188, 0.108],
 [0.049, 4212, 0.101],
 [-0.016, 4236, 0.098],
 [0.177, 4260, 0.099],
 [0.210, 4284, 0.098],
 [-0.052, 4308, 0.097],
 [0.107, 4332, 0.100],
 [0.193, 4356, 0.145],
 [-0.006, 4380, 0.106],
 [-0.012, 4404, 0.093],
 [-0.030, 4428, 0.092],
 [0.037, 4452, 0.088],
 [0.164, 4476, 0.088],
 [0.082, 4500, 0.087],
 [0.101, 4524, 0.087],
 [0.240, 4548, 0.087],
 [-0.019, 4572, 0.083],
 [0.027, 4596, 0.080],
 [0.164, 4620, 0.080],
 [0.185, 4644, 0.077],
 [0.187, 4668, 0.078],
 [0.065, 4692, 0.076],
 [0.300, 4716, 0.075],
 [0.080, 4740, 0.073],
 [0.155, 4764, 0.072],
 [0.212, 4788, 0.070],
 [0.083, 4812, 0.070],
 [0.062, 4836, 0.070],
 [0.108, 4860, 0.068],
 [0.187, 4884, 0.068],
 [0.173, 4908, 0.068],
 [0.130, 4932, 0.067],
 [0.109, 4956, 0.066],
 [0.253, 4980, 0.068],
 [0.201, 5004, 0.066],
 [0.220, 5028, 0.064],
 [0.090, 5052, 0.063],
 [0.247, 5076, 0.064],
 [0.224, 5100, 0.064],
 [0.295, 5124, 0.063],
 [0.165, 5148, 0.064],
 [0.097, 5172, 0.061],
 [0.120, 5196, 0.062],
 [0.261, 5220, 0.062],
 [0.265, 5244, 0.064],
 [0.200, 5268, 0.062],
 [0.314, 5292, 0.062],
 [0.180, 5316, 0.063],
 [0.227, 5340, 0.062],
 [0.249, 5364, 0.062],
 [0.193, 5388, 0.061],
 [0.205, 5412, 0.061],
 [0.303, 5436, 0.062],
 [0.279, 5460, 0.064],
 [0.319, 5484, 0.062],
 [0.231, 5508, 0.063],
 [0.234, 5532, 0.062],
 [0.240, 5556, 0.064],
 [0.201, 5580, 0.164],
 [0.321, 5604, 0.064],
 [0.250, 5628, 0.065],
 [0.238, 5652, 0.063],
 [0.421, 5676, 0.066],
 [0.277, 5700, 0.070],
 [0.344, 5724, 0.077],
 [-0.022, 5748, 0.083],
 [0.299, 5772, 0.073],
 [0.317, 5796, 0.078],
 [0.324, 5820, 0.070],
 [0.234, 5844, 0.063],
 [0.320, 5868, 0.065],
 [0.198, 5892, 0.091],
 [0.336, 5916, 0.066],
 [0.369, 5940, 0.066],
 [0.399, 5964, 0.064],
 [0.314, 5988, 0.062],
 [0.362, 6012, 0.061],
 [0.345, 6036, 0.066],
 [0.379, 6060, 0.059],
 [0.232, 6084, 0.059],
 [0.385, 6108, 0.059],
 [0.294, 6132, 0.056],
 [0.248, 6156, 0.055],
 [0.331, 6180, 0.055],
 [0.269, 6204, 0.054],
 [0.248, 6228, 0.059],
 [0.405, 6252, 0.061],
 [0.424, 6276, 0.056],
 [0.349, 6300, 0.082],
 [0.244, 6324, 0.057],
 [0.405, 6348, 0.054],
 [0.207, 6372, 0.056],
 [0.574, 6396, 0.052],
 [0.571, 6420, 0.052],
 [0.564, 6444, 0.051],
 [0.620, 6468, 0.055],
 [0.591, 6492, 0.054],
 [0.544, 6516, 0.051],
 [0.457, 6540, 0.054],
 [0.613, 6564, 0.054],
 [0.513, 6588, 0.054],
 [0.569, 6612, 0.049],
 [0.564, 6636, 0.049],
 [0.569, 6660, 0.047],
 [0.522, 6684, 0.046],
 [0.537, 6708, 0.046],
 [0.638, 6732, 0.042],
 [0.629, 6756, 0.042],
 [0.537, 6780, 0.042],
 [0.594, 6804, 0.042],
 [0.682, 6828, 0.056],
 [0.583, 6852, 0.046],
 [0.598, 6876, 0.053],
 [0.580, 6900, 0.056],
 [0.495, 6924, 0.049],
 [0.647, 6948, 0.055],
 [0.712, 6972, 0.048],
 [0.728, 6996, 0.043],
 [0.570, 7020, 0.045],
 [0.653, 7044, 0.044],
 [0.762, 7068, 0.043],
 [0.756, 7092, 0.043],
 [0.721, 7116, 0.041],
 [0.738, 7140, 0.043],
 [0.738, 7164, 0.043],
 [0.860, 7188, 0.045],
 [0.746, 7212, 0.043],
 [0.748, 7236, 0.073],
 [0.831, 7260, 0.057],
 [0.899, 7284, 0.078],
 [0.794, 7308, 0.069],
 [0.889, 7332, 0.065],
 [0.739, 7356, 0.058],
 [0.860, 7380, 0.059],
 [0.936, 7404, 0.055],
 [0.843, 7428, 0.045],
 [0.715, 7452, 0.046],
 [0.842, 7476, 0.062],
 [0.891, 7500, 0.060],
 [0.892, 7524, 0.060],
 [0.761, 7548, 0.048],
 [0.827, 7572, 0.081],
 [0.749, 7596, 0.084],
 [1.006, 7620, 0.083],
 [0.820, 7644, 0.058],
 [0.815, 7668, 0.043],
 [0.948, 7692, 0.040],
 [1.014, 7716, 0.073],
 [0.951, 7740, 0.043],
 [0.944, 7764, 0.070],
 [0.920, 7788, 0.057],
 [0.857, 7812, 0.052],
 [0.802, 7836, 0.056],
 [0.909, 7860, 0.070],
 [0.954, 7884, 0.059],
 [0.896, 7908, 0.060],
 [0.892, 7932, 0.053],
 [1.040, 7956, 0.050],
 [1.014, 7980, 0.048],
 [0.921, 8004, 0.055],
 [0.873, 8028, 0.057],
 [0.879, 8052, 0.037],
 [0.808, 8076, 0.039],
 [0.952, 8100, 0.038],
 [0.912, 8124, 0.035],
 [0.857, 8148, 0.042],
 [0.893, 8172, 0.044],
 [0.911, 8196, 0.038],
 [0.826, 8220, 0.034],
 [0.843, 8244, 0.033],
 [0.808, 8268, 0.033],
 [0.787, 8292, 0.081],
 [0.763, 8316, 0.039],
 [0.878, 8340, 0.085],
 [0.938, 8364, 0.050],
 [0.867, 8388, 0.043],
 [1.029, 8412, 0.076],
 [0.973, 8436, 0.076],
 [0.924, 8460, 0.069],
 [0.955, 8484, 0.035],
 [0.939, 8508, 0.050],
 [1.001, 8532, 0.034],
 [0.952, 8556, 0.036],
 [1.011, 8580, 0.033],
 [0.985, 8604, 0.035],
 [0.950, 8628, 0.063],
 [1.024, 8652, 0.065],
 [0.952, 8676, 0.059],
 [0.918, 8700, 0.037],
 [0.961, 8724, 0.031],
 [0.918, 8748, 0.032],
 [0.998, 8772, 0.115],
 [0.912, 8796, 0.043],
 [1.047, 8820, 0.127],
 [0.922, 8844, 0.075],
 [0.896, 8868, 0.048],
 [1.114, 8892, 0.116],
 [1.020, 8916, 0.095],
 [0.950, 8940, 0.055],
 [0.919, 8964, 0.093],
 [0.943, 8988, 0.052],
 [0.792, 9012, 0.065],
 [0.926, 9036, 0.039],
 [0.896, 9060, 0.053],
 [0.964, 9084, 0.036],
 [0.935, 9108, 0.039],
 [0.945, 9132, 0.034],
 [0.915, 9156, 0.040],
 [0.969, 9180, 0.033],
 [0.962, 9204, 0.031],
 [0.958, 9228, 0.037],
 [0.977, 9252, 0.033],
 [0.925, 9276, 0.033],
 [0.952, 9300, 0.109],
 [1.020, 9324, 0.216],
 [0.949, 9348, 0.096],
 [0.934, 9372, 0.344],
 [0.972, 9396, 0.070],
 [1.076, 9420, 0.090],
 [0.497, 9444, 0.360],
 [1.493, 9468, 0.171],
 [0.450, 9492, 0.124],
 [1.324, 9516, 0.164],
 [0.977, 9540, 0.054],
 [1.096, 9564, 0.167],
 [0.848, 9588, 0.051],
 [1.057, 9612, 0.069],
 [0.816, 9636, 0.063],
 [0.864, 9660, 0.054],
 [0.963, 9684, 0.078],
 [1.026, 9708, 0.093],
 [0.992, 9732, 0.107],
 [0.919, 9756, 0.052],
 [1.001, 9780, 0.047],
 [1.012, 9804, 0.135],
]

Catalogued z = 0.60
